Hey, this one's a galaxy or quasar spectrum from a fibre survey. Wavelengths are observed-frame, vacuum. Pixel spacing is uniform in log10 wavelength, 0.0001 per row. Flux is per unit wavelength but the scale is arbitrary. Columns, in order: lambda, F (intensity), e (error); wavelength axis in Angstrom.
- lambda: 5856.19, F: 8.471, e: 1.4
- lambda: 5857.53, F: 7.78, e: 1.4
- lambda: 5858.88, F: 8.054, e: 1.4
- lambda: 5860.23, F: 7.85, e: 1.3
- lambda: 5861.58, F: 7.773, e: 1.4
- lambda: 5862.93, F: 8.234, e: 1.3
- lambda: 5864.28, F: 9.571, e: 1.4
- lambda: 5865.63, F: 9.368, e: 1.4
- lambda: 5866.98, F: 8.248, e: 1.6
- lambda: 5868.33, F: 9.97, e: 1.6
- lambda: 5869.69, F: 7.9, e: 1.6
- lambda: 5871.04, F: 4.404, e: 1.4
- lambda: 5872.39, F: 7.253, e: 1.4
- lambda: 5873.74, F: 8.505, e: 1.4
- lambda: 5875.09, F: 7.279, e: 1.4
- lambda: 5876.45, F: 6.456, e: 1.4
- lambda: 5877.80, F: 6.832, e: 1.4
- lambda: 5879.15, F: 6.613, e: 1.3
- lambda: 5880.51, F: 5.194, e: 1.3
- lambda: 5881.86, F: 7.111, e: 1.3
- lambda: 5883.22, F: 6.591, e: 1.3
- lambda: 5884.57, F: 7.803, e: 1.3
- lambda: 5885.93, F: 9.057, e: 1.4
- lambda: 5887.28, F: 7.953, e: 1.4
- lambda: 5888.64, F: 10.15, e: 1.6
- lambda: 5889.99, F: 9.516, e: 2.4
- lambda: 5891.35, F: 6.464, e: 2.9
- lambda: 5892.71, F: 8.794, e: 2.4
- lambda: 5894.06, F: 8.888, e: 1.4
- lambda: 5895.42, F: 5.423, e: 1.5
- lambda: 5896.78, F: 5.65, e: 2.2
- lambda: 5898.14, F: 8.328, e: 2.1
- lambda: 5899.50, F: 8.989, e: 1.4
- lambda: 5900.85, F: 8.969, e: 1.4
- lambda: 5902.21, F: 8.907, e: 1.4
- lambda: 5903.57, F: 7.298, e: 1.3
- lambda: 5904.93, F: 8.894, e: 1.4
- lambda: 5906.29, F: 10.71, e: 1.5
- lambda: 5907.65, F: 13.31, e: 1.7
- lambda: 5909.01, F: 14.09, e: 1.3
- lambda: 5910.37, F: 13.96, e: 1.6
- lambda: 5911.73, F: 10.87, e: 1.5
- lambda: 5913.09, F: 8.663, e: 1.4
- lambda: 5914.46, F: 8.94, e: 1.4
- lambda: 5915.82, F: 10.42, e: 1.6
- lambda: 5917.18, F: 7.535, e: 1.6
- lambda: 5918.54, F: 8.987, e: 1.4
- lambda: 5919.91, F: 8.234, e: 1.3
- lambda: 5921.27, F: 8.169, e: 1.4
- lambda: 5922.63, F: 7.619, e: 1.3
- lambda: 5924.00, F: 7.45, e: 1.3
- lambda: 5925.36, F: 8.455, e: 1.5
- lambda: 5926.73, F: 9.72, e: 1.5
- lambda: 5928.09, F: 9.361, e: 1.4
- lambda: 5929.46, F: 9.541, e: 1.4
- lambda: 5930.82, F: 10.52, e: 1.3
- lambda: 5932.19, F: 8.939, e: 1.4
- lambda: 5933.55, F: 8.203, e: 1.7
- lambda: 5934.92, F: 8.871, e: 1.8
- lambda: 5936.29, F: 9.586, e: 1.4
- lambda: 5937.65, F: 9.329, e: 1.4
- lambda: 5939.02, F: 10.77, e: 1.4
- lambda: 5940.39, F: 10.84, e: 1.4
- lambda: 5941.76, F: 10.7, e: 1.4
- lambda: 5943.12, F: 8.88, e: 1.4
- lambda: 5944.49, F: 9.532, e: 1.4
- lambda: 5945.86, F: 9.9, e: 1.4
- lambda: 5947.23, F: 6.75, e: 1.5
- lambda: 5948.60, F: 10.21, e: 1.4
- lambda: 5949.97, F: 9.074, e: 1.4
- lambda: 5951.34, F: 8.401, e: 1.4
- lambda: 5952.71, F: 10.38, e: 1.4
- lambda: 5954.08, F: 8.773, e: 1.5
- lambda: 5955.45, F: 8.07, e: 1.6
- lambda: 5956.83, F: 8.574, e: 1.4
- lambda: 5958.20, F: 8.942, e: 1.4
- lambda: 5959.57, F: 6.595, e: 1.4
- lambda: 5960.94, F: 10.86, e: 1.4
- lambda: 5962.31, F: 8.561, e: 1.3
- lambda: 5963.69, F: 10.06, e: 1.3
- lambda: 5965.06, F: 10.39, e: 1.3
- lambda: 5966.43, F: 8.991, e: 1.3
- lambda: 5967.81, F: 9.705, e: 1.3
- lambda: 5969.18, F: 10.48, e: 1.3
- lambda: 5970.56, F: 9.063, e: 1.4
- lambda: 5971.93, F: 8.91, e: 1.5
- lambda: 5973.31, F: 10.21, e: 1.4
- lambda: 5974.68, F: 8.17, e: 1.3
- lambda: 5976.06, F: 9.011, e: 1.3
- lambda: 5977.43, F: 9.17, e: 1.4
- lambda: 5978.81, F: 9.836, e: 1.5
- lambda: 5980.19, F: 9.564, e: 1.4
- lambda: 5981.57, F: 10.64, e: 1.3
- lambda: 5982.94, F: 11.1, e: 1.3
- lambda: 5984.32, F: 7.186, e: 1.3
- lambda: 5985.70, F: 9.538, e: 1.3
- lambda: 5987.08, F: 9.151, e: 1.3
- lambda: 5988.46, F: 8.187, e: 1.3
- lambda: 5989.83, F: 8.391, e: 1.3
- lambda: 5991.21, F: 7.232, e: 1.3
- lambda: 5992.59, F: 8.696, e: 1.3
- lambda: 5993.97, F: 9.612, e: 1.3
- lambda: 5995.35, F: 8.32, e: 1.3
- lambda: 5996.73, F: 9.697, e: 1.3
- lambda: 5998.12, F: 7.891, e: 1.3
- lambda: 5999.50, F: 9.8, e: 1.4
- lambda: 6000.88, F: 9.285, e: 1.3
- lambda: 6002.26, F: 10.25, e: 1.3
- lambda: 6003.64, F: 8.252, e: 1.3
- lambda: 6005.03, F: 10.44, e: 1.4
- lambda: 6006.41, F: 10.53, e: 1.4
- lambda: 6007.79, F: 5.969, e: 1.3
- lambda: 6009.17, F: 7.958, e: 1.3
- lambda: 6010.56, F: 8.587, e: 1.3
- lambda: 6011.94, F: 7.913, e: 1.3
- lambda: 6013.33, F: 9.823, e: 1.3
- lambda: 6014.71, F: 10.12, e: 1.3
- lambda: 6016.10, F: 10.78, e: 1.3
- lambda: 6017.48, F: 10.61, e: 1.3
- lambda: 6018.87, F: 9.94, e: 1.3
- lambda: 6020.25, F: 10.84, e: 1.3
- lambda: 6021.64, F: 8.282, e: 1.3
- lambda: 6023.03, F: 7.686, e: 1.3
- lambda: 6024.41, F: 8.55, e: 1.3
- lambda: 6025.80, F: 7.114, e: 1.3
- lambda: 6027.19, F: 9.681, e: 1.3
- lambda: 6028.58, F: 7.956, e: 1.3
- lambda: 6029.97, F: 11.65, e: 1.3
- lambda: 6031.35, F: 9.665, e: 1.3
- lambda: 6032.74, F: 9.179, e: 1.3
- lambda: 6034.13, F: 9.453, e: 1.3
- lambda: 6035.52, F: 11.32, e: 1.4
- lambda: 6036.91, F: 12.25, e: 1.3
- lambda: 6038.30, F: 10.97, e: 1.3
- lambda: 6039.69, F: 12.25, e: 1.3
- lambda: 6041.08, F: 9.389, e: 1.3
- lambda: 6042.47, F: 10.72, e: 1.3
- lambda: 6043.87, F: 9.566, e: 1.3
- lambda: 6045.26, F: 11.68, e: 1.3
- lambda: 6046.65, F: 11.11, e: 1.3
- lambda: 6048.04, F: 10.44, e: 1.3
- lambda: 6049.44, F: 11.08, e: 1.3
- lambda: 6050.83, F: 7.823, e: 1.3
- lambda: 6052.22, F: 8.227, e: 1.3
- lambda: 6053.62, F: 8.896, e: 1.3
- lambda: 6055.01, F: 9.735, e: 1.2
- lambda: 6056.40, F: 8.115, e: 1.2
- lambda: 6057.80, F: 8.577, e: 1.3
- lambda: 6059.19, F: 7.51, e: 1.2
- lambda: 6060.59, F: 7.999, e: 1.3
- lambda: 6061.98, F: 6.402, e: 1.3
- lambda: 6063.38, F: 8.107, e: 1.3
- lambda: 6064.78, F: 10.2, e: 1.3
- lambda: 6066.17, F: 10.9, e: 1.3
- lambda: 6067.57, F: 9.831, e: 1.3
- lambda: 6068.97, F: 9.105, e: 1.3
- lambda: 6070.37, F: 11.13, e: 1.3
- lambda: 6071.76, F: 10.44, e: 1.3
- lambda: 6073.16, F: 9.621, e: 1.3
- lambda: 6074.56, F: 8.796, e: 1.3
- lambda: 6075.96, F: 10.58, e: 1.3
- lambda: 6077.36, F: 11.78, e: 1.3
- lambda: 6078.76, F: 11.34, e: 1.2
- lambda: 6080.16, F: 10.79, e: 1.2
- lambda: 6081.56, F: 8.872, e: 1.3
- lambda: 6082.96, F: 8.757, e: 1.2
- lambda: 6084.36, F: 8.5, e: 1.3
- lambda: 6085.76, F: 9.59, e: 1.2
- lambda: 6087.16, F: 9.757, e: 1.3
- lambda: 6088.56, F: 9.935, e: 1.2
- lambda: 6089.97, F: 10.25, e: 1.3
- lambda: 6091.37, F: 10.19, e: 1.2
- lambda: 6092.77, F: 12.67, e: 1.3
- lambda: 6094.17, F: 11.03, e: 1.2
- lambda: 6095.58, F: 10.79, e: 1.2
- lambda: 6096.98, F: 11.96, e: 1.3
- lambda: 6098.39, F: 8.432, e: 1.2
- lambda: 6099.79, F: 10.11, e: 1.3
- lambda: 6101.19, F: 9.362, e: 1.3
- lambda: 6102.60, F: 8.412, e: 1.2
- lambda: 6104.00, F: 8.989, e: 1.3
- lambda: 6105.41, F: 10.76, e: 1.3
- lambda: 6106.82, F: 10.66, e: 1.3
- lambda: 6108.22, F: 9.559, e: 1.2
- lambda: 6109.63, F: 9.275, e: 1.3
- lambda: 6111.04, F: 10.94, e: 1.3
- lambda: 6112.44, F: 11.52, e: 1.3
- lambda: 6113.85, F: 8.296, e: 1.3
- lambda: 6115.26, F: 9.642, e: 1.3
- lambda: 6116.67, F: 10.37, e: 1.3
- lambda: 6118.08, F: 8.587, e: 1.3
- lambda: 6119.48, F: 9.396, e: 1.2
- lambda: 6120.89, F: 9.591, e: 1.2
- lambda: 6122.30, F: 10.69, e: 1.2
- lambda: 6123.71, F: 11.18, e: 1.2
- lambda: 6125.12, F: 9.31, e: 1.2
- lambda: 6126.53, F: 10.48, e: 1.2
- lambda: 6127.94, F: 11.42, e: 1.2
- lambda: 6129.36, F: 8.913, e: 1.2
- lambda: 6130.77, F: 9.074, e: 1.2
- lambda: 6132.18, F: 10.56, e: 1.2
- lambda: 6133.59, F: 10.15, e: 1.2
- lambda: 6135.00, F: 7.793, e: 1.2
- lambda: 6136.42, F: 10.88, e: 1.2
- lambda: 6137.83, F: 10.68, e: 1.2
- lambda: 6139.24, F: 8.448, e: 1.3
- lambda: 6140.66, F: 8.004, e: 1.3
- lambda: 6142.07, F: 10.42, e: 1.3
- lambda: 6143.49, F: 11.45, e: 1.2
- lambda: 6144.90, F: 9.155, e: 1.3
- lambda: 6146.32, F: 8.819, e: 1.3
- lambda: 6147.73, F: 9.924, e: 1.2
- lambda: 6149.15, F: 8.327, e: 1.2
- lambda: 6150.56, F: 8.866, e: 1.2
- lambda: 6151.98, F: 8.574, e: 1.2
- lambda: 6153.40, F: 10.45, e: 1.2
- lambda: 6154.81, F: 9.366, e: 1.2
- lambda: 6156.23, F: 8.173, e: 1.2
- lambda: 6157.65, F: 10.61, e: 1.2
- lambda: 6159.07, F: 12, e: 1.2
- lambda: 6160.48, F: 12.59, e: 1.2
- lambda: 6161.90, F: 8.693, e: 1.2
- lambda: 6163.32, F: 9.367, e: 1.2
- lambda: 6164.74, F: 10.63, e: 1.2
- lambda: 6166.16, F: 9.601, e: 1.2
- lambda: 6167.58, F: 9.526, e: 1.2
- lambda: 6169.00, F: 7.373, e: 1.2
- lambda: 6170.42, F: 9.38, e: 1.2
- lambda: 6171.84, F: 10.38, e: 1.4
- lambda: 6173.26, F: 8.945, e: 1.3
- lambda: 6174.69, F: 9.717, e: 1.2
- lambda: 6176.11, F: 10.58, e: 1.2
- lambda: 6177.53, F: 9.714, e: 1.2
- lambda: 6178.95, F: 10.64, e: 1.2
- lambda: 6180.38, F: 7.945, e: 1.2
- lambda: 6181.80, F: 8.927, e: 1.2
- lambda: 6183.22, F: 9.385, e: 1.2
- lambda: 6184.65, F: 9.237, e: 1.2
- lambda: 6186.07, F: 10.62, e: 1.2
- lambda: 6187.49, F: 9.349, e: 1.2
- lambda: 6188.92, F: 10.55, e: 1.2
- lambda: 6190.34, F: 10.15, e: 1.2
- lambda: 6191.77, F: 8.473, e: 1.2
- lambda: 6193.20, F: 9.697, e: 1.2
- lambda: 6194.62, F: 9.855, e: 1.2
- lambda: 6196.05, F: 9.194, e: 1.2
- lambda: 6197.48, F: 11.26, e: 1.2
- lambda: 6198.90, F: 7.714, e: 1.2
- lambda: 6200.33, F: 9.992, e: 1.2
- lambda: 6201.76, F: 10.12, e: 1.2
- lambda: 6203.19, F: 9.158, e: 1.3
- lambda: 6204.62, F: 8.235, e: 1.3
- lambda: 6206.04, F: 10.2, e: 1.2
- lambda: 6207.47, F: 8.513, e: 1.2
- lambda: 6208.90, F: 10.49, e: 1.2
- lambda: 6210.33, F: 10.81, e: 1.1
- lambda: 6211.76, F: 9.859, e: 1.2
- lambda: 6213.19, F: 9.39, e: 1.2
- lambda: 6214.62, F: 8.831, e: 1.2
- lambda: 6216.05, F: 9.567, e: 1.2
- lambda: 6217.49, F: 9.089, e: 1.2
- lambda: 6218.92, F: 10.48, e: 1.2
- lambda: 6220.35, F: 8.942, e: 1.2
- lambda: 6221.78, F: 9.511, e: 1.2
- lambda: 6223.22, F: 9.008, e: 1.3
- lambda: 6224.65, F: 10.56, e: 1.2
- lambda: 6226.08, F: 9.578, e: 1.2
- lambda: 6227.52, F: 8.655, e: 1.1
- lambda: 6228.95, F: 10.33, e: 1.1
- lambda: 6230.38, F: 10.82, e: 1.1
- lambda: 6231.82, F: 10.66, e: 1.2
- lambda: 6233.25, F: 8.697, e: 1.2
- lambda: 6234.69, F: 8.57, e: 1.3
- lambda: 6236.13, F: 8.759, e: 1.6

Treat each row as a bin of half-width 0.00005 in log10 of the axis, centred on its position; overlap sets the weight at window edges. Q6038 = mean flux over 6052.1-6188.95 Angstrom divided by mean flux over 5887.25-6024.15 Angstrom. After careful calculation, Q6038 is 1.1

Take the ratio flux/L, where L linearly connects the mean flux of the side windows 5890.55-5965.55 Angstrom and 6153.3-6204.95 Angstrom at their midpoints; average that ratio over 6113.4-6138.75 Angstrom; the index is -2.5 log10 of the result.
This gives -0.031 mag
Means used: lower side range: 9.17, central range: 9.84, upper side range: 9.67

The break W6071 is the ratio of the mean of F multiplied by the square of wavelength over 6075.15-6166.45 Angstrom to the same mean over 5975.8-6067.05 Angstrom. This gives 1.10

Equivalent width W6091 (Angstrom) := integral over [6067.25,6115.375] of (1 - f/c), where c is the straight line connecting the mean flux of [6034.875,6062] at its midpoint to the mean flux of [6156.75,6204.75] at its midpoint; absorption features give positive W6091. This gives -1.5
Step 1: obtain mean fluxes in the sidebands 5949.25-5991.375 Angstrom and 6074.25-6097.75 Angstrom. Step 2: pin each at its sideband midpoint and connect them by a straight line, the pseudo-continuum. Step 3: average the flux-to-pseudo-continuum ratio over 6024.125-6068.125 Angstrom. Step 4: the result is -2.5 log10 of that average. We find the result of 0.04 mag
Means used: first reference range 9.16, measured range 9.58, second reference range 10.3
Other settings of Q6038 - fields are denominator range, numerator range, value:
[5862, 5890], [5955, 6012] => 1.17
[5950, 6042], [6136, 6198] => 1.04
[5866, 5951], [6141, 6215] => 1.10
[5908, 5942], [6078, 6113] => 1.05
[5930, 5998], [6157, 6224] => 1.05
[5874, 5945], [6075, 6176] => 1.12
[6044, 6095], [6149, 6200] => 0.99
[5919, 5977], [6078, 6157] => 1.07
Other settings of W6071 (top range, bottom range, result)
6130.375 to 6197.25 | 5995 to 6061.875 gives 1.07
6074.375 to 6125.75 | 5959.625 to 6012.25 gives 1.14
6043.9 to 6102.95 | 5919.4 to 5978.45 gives 1.11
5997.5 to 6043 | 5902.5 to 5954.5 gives 1.03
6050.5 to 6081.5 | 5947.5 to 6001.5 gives 1.06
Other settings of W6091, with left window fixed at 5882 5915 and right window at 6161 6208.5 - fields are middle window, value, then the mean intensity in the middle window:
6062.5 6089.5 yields -1.56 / 9.87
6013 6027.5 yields -0.21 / 9.39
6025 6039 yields -0.97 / 9.91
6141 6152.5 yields 0.05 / 9.41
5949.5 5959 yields 0.30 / 8.85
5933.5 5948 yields -0.52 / 9.45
